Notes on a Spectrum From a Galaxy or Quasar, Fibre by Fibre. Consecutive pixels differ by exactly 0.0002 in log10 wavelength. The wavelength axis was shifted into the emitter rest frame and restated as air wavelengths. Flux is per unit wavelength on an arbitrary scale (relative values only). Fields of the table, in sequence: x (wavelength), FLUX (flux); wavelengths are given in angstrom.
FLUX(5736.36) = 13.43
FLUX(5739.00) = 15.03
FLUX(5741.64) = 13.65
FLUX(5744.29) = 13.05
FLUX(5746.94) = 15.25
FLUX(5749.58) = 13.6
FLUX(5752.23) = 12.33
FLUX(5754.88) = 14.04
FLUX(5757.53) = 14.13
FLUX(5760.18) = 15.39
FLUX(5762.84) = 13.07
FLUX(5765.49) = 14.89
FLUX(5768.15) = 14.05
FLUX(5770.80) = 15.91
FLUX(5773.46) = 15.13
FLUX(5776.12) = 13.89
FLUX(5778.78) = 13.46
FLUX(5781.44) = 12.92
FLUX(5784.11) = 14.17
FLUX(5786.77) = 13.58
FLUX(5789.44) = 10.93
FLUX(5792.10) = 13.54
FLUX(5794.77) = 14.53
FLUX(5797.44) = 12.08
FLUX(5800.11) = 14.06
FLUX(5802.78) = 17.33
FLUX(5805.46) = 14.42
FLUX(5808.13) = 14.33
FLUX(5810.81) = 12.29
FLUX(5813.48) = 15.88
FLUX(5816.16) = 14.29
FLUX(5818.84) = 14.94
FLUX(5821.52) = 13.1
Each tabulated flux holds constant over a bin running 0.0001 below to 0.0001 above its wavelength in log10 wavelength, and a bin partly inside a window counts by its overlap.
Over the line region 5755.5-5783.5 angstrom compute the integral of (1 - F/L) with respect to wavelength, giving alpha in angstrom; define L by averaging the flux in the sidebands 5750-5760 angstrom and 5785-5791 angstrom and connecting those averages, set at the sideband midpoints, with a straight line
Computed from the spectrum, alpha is -2.4 angstrom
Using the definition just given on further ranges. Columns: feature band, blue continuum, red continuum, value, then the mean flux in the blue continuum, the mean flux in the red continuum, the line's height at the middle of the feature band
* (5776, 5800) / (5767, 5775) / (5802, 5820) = 2.7 angstrom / 15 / 14.7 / 14.9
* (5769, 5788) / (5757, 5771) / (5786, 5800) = -0.5 angstrom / 14.5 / 13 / 13.7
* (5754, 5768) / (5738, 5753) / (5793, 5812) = -0.4 angstrom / 13.8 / 14.1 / 13.9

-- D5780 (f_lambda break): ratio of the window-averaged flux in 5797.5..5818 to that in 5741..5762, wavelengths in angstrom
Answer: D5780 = 1.04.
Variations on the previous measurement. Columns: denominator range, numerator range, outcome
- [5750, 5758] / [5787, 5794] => 0.94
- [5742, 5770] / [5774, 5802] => 0.96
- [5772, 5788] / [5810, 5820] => 1.04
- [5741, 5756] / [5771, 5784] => 1.03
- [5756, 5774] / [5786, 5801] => 0.89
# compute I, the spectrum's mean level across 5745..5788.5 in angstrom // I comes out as 14.1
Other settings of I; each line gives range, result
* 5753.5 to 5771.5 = 14.4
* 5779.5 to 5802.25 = 13.4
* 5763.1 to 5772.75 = 14.8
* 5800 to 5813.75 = 14.7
